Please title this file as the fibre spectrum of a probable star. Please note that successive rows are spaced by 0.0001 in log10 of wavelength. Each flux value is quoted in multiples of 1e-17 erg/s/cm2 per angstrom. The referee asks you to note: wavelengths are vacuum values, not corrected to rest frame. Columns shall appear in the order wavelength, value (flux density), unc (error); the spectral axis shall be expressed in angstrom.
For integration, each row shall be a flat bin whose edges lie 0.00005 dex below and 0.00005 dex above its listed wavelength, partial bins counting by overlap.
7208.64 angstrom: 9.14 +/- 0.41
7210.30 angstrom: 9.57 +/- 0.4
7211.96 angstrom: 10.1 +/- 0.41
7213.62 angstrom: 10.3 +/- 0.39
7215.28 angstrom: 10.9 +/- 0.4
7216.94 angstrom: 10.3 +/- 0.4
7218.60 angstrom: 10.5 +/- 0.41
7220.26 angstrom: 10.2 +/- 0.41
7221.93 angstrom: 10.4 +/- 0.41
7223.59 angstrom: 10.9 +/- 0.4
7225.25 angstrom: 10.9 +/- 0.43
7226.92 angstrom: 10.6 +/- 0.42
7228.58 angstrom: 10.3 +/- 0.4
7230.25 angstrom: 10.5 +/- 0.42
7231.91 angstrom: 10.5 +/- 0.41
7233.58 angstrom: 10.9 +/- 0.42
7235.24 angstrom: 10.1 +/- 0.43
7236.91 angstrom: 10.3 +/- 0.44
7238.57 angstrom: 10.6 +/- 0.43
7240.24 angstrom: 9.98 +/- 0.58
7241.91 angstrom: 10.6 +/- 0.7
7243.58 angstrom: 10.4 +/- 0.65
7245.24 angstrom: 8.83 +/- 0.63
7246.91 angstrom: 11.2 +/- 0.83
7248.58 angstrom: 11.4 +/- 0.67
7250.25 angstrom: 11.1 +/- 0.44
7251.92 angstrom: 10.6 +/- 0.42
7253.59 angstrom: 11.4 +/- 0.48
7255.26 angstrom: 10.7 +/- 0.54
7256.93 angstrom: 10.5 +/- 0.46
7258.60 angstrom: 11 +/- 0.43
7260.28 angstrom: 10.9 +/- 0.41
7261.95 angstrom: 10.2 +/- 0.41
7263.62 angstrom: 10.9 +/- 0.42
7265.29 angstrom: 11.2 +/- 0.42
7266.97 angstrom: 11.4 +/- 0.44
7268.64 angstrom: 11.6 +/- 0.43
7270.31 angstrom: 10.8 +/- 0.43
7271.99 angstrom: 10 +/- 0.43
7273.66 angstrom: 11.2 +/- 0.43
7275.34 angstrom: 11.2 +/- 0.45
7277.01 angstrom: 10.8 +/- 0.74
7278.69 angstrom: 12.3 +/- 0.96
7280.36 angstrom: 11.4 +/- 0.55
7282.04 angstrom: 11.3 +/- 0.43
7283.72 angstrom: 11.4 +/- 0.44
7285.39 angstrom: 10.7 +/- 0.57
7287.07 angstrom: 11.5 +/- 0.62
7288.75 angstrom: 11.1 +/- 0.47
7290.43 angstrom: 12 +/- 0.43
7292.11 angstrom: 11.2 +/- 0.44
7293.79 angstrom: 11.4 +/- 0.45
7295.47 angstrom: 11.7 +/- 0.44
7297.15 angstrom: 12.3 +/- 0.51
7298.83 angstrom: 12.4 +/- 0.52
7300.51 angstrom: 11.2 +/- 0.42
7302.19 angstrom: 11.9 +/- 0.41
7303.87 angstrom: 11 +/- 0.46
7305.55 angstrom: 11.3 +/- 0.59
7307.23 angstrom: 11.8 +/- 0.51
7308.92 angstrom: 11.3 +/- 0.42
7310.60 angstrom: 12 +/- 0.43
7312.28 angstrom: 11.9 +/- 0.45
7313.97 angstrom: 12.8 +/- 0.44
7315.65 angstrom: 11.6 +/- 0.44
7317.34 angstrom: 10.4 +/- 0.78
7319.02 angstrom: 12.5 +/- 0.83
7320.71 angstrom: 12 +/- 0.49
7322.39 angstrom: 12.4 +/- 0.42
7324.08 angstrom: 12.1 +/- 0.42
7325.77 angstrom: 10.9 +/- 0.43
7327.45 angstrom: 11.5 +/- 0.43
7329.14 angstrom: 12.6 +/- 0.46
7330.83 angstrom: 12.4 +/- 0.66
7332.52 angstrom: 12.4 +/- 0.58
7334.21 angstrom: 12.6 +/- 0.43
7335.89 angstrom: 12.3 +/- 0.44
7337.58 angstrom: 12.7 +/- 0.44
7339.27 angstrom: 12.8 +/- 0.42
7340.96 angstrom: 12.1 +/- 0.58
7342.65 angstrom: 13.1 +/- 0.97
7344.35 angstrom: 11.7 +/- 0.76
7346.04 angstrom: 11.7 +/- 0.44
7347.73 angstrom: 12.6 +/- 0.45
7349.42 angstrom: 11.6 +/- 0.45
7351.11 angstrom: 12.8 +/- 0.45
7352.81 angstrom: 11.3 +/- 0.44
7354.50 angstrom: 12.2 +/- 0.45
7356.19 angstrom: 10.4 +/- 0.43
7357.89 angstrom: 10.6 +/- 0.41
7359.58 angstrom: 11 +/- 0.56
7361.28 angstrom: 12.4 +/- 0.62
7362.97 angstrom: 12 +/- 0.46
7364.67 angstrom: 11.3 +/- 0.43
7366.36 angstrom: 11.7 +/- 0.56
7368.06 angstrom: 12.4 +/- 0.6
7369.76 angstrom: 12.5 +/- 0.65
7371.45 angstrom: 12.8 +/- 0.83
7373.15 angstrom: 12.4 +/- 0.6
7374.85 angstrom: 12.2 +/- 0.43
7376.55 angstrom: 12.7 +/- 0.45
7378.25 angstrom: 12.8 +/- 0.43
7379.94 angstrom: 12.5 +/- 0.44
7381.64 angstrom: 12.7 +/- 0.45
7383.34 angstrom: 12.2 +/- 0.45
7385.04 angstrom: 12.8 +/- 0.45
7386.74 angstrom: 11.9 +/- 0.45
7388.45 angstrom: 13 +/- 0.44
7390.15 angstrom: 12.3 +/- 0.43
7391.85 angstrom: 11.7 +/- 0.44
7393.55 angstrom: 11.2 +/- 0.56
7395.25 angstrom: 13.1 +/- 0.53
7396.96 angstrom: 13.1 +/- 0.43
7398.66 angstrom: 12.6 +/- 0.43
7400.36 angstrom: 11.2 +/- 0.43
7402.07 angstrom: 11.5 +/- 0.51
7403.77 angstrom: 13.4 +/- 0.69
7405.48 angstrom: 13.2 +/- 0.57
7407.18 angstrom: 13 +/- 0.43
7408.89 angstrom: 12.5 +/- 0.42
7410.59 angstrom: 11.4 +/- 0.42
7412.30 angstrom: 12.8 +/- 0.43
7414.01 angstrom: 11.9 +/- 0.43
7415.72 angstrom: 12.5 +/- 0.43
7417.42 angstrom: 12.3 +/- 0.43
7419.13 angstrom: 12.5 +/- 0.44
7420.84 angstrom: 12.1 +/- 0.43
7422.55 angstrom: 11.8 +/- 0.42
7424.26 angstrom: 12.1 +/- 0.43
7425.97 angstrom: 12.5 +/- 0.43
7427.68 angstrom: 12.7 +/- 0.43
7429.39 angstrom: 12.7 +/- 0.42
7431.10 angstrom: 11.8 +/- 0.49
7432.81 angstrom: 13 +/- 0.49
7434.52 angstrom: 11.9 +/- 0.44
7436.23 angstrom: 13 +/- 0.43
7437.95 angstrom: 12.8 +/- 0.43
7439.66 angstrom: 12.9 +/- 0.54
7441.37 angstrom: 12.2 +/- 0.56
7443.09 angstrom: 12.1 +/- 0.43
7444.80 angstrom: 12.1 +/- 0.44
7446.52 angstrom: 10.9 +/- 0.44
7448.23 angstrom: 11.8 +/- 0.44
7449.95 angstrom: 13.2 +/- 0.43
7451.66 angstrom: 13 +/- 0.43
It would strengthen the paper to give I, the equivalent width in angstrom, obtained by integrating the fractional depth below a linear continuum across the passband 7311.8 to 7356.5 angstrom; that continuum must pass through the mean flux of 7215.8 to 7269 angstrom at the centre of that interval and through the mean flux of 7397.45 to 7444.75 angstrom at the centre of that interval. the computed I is -2.1 angstrom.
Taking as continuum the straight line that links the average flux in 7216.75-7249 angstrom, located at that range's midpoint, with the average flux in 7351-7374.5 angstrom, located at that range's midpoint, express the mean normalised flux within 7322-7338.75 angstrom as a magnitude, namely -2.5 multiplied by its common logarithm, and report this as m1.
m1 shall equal -0.07 mag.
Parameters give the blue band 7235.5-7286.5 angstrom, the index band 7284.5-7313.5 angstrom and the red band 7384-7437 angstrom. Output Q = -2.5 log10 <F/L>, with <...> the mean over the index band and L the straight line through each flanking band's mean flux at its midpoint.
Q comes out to -0.03 mag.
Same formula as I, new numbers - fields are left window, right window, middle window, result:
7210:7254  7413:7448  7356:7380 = -0.6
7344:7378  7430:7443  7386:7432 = -0.1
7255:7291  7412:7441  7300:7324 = -0.6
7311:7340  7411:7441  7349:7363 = 0.7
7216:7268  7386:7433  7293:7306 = -0.5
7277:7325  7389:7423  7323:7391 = -0.8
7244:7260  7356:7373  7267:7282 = -0.3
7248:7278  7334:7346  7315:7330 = 0.4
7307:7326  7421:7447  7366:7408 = -1.1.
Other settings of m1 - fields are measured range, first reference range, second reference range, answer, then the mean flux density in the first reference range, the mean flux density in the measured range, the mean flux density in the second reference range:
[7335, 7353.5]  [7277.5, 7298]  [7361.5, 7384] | -0.02 mag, 11.5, 12.3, 12.3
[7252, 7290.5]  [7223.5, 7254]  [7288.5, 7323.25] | 0.01 mag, 10.6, 11.1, 11.7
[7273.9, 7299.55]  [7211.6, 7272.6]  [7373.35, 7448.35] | -0.04 mag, 10.6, 11.5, 12.4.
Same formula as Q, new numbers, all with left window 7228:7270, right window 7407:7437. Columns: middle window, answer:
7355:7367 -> 0.037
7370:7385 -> -0.057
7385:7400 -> -0.026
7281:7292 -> -0.026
